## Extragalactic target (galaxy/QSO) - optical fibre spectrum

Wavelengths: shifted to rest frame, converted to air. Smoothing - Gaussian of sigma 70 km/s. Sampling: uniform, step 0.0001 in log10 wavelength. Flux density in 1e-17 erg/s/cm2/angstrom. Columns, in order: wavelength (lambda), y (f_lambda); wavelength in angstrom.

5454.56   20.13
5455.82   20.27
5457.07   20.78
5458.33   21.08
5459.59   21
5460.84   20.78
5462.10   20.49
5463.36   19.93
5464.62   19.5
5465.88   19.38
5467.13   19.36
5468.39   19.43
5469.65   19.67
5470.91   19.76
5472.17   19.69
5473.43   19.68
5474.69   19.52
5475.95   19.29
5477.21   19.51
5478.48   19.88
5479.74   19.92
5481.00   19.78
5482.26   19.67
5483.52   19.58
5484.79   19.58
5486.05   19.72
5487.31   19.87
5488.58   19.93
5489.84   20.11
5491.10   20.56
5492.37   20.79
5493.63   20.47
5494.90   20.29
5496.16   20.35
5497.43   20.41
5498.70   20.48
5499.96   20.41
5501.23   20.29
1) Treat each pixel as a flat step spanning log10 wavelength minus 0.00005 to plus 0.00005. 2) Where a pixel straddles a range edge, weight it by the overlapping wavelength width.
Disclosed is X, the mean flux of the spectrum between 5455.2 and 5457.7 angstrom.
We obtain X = 20.6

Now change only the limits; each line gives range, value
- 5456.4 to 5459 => 20.9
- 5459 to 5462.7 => 20.8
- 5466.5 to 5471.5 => 19.6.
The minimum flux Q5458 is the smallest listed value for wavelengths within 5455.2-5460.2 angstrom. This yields 20.27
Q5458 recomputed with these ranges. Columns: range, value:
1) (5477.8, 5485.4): 19.58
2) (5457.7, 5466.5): 19.38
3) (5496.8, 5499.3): 20.41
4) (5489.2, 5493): 20.11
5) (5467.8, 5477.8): 19.29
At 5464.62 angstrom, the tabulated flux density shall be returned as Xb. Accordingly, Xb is 19.5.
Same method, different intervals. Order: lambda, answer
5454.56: 20.13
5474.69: 19.52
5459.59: 21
